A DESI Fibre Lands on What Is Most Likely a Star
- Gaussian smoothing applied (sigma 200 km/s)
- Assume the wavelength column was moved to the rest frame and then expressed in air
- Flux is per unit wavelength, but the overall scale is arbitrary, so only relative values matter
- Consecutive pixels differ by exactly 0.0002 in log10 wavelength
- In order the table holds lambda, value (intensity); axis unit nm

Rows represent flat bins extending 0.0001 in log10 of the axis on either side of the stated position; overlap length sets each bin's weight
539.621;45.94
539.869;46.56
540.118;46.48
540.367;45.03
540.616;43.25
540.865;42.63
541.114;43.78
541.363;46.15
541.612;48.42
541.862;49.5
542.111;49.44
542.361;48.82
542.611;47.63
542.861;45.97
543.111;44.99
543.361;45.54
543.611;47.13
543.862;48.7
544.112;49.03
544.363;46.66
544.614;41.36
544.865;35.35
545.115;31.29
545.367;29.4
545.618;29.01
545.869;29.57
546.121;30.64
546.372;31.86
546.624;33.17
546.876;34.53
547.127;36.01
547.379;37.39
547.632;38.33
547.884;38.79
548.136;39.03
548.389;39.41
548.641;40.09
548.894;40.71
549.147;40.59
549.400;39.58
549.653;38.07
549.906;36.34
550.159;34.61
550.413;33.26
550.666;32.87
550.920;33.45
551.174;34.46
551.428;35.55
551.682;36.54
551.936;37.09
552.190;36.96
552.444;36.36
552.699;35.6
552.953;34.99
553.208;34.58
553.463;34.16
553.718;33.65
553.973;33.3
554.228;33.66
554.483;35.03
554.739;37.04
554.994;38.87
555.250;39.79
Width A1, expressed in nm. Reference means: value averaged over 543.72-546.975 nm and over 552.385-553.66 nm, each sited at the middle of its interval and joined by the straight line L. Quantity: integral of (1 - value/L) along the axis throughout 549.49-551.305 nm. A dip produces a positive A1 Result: 0.03 nm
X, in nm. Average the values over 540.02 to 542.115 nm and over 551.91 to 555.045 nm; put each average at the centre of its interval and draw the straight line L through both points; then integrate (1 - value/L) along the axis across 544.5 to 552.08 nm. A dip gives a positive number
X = 0.767 nm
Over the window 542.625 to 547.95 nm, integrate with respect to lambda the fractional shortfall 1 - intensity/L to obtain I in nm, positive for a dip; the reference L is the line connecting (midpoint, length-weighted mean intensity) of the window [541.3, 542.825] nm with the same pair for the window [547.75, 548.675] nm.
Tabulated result 0.63 nm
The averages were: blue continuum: 48.3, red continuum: 39.3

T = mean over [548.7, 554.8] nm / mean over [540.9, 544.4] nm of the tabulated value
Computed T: 0.76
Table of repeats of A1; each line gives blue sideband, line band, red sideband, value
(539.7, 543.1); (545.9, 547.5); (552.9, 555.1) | 0.304 nm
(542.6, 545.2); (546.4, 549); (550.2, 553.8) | 0.144 nm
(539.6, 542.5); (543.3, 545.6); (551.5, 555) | 0.133 nm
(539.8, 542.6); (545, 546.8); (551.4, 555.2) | 0.486 nm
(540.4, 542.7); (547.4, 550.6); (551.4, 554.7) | 0.092 nm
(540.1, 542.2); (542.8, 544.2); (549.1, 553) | -0.105 nm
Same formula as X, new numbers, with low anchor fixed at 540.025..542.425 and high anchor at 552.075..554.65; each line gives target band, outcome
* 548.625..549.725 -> -0.030 nm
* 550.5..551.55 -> 0.085 nm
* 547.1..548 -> 0.056 nm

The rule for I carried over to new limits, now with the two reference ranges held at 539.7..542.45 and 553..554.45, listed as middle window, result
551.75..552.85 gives -0.03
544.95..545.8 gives 0.24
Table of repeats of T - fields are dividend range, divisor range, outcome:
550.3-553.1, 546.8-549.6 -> 0.91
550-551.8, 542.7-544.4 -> 0.73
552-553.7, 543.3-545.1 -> 0.80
